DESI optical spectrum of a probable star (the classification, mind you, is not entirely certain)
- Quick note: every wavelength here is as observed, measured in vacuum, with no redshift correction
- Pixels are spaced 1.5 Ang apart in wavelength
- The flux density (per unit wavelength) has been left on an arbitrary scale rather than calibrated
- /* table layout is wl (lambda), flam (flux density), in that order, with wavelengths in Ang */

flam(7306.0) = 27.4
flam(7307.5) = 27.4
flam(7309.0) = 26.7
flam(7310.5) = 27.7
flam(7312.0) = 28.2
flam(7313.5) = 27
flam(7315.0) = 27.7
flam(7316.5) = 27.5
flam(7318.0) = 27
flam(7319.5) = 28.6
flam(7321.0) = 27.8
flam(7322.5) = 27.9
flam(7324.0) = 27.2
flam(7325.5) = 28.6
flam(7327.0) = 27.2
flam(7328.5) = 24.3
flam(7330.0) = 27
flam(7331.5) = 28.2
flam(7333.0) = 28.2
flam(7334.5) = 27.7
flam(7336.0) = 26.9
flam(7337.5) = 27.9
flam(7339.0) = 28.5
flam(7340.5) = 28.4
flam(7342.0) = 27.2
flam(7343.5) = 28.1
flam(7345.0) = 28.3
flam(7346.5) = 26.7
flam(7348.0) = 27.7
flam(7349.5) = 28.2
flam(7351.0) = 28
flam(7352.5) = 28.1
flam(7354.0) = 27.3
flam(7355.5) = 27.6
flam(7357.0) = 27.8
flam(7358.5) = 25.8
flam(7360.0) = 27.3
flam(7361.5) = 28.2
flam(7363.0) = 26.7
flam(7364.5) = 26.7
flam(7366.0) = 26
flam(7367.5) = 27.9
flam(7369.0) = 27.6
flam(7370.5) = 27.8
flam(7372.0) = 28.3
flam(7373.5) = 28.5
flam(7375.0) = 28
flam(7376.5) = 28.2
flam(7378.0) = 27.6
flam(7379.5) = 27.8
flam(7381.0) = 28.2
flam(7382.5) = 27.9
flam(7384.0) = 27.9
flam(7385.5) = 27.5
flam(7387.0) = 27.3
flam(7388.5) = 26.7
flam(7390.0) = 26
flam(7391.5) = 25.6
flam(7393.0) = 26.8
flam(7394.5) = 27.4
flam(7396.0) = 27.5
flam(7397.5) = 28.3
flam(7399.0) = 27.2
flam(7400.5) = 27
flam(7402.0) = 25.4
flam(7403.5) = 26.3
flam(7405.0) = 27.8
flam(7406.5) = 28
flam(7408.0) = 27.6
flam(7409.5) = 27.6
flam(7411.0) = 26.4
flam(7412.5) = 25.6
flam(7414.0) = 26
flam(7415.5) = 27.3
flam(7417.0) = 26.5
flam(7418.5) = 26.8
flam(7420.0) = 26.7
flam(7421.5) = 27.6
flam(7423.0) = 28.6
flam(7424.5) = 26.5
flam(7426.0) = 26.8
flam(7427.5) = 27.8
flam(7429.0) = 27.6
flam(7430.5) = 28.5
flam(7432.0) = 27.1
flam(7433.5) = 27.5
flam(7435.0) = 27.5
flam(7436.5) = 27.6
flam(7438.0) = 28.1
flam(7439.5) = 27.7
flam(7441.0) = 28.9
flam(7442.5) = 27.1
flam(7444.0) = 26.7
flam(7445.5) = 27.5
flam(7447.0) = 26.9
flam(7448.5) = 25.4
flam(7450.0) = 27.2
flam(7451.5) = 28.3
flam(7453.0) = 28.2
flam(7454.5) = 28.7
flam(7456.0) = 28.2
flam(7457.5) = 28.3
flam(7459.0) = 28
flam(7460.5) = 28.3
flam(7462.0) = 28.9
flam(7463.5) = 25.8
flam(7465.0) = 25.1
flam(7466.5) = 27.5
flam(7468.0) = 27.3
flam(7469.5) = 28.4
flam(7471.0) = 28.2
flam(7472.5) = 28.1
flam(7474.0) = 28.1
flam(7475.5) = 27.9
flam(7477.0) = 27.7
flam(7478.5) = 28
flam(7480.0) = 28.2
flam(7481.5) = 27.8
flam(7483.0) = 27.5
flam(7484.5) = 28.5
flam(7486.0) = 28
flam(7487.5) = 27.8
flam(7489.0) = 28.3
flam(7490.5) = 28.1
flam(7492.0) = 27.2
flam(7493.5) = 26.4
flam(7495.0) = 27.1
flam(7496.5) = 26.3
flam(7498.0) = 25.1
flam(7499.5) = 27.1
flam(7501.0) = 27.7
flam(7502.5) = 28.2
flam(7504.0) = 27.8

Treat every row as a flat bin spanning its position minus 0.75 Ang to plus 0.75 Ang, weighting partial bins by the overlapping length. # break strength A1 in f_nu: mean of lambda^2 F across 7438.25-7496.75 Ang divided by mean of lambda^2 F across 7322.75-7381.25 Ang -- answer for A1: 1.03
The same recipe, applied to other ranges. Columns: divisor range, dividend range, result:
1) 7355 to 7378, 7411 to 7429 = 0.99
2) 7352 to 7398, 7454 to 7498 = 1.04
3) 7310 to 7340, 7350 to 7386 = 1.01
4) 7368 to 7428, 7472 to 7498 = 1.04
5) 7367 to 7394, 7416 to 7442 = 1.01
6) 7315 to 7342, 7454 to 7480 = 1.05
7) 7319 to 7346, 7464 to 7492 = 1.04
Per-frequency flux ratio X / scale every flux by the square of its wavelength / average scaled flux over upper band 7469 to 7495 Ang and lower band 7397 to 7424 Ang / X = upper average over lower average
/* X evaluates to 1.1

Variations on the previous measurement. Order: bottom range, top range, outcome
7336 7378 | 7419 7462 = 1.02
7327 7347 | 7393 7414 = 1.00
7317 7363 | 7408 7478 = 1.02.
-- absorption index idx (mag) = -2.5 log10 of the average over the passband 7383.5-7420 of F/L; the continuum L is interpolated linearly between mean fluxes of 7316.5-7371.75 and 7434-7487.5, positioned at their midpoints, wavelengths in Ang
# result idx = 0.03 mag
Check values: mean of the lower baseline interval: 27.5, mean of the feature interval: 26.9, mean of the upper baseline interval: 27.7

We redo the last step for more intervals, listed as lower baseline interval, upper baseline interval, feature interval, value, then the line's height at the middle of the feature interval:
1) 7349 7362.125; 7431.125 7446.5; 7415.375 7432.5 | 0.01 mag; 27.6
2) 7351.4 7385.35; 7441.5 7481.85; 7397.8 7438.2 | 0.02 mag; 27.6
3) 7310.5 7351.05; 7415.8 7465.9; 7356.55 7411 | 0.01 mag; 27.5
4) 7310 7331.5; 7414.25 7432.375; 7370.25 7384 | -0.03 mag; 27.4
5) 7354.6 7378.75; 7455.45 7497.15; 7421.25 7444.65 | 0.00 mag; 27.6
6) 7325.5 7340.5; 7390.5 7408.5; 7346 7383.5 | -0.01 mag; 27.3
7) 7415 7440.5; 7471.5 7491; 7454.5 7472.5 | 0.00 mag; 27.8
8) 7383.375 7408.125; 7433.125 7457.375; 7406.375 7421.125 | 0.02 mag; 27.3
